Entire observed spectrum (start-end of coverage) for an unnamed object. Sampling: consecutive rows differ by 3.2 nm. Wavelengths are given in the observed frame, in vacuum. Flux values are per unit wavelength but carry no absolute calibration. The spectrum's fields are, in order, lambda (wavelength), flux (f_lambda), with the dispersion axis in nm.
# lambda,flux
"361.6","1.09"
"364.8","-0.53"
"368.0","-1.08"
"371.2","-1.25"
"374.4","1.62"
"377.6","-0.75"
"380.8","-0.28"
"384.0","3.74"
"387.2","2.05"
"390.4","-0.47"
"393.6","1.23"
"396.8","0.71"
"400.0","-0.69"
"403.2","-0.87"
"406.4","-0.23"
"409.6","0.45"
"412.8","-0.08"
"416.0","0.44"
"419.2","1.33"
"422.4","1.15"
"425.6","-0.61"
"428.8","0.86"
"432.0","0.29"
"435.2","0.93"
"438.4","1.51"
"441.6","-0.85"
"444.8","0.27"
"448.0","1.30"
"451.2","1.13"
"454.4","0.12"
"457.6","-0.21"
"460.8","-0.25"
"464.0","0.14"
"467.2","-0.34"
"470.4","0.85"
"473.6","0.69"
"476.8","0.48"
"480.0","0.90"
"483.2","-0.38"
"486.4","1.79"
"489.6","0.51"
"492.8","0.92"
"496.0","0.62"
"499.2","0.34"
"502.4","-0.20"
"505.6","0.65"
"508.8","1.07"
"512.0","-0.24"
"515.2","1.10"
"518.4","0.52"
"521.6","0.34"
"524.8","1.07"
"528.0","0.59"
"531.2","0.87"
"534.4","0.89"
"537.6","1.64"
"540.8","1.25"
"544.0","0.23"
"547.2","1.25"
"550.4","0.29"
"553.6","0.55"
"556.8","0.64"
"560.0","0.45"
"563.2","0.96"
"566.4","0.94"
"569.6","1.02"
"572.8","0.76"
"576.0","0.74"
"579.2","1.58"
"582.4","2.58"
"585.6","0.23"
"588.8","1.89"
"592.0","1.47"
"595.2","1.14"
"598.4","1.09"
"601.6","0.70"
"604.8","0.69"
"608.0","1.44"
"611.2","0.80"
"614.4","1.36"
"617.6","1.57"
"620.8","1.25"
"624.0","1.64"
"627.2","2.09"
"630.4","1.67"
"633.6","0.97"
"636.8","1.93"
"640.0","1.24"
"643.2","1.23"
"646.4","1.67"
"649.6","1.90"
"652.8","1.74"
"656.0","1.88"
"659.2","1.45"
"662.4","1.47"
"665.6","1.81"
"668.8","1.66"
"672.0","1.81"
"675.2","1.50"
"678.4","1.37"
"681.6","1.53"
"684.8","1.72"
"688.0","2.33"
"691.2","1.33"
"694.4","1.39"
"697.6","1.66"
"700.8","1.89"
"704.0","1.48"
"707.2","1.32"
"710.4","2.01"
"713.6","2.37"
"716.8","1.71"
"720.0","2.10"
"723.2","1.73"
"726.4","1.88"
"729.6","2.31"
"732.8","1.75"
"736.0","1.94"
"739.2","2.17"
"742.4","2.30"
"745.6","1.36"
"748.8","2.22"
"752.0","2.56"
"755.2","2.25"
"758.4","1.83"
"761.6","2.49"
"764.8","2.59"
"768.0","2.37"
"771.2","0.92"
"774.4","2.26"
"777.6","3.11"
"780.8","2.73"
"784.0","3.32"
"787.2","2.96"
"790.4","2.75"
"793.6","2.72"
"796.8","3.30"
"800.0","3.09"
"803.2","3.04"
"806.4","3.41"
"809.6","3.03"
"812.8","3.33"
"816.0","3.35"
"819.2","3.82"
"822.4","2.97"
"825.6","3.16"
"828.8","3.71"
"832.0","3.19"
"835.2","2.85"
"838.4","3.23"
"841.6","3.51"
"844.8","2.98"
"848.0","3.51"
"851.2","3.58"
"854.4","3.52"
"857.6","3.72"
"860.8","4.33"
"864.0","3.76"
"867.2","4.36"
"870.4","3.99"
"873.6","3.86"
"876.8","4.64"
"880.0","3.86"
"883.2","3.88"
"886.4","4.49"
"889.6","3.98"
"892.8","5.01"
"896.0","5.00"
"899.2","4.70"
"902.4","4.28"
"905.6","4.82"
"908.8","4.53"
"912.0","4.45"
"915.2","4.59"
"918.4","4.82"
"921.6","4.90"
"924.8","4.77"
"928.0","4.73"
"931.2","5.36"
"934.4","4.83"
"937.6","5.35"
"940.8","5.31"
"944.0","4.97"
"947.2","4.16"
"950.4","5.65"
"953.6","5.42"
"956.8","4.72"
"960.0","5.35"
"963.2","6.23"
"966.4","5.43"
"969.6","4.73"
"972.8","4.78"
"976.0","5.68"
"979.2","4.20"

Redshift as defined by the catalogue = 0.94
